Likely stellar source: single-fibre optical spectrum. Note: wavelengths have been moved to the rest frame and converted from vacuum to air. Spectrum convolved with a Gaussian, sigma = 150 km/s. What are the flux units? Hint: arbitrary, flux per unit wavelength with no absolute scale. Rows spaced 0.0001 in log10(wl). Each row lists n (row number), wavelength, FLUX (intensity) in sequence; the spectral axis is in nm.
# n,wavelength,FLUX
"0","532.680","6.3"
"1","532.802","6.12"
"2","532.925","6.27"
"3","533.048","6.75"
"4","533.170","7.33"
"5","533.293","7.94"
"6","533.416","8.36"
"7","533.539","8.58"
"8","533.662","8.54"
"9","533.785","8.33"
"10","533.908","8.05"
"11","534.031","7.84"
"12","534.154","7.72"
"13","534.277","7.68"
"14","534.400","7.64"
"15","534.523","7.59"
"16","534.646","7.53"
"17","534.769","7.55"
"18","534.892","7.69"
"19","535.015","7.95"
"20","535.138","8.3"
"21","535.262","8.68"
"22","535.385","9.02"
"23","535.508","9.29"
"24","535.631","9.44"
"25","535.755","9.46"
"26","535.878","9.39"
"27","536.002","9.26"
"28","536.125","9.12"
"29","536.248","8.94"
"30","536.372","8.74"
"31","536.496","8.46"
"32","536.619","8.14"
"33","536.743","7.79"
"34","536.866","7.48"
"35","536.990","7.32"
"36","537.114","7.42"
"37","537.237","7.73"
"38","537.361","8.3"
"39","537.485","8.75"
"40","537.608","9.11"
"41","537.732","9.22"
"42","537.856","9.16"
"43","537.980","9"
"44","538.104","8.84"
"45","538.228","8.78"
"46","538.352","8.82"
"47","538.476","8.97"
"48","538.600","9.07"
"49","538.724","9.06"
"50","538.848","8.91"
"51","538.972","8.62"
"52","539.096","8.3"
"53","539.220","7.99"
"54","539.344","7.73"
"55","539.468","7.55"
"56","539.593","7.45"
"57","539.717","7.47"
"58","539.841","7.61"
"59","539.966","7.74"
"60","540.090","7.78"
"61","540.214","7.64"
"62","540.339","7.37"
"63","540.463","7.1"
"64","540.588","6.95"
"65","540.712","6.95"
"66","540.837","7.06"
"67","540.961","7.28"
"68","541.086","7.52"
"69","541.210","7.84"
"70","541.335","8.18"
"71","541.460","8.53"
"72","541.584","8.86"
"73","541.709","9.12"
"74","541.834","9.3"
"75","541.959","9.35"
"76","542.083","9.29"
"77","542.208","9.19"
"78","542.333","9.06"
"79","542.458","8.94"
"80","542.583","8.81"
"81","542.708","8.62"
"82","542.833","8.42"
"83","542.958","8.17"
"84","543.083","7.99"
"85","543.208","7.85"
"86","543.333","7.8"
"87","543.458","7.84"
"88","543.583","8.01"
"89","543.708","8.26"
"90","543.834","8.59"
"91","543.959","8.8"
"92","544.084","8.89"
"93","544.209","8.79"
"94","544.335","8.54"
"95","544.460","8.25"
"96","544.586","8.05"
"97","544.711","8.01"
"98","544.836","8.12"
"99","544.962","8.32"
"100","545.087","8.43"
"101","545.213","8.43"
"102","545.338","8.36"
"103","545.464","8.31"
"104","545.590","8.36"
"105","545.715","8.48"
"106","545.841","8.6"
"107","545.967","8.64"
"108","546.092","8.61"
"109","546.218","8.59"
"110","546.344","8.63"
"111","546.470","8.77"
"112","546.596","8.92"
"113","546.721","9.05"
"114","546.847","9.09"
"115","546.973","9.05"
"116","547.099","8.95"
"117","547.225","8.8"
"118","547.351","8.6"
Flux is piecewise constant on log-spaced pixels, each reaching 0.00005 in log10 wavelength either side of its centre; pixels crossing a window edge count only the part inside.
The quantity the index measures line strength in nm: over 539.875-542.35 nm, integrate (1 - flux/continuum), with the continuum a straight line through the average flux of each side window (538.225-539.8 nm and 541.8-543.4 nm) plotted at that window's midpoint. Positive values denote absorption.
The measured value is 0.13 nm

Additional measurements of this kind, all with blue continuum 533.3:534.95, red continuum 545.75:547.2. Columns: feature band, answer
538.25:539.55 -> -0.04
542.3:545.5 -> 0.09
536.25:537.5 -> 0.01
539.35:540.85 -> 0.17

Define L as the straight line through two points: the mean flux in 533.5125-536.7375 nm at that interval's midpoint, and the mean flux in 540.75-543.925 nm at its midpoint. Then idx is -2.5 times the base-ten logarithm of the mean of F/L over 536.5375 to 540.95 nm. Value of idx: 0.04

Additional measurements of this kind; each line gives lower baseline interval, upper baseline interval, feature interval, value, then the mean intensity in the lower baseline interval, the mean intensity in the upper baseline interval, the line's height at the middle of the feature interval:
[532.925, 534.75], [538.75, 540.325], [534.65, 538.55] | -0.10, 7.79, 7.91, 7.85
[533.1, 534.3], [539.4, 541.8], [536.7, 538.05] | -0.06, 8.04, 7.7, 7.86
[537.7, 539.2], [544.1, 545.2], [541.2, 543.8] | 0.00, 8.86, 8.34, 8.52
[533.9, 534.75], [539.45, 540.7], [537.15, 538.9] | -0.17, 7.69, 7.44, 7.53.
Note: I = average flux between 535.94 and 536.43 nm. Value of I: 9.02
